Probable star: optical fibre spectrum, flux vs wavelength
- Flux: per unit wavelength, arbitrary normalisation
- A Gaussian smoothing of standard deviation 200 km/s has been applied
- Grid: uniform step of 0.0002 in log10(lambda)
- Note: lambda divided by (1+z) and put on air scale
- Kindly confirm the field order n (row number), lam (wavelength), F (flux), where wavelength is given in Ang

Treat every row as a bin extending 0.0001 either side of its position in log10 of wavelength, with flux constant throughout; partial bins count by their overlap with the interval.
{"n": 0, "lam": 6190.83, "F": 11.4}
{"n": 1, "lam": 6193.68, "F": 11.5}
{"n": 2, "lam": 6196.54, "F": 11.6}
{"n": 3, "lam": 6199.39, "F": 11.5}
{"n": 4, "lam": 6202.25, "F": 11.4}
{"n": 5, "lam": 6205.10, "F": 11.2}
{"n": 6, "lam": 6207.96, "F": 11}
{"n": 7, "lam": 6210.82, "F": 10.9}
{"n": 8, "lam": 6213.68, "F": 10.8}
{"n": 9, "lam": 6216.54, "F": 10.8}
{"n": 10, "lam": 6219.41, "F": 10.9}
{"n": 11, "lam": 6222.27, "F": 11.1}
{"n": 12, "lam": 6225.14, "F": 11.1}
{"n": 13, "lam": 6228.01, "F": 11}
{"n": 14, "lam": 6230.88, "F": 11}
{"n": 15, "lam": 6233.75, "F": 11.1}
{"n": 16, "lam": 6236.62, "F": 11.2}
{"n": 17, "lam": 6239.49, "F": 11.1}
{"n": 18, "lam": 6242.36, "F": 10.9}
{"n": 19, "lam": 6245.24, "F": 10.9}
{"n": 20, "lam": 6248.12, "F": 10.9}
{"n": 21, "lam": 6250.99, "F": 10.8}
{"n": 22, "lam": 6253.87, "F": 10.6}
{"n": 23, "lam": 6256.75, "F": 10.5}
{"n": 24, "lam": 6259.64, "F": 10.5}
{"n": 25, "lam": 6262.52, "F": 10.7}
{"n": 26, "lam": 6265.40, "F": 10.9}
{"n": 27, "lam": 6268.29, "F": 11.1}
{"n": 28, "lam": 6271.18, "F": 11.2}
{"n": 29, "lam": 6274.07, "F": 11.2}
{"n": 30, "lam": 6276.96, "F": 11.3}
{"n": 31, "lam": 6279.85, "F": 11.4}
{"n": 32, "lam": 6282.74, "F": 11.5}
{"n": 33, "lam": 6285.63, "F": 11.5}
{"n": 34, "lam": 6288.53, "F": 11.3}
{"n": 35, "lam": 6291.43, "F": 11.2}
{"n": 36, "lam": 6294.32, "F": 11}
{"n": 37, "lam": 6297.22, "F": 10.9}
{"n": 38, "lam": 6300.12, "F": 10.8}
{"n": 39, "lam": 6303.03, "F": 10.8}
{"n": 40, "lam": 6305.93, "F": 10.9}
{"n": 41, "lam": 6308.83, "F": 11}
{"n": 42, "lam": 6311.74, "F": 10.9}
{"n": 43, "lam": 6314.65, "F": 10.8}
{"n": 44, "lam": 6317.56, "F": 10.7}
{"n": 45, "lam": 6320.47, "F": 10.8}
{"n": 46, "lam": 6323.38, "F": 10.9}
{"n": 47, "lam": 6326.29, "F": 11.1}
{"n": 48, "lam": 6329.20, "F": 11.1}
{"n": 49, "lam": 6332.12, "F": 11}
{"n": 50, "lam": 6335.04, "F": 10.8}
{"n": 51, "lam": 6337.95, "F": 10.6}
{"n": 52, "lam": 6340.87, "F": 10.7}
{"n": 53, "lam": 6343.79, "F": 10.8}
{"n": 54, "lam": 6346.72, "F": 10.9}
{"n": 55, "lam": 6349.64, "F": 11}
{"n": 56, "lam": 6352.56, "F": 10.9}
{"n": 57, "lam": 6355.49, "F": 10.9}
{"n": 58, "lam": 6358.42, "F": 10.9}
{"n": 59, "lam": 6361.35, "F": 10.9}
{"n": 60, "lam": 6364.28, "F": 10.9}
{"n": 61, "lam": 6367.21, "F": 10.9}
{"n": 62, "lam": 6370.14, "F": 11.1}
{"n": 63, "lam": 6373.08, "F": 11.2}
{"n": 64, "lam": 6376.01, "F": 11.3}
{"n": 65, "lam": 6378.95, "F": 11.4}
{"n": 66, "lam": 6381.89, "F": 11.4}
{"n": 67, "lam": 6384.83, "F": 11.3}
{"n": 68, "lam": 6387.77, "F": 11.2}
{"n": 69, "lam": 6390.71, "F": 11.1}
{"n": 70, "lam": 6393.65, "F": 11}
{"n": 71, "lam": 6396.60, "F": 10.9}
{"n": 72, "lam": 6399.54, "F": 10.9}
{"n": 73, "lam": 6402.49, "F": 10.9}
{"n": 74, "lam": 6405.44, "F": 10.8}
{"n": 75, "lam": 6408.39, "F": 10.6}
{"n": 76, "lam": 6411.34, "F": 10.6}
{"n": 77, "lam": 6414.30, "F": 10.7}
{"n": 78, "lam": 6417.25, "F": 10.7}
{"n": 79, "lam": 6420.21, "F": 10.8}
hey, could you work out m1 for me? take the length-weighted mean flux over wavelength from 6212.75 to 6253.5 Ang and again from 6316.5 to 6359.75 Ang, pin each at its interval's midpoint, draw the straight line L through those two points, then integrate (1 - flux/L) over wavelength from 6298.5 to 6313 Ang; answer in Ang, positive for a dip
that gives 0.0 Ang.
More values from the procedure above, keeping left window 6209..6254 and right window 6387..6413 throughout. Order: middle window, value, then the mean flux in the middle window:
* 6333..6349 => 0.2 Ang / 10.8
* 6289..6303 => -0.1 Ang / 11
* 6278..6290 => -0.5 Ang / 11.4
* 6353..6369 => 0.0 Ang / 10.9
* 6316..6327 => 0.1 Ang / 10.9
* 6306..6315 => 0.0 Ang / 10.9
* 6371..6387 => -0.6 Ang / 11.3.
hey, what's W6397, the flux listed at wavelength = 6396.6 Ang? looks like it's 10.9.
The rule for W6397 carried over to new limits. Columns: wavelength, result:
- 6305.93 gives 10.9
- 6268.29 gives 11.1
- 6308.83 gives 11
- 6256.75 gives 10.5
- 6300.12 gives 10.8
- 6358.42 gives 10.9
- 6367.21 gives 10.9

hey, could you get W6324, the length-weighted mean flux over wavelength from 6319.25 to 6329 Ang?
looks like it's 11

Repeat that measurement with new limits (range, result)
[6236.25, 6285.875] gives 11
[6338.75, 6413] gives 11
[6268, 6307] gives 11.2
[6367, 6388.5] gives 11.2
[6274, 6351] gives 11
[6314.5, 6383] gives 11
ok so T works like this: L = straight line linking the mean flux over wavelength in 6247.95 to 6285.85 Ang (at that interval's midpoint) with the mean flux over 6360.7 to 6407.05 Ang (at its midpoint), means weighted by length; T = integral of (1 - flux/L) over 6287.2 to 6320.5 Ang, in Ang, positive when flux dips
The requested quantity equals 0.3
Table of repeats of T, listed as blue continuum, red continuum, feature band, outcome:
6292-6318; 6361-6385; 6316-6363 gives 0.6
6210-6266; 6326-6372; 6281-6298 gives -0.6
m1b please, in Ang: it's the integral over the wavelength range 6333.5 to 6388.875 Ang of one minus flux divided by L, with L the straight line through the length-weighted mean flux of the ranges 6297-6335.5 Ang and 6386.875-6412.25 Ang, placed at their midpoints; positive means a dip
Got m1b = -0.57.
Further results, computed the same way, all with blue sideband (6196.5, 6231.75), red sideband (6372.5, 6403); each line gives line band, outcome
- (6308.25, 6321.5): 0.3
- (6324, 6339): 0.3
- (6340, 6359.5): 0.5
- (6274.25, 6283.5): -0.2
